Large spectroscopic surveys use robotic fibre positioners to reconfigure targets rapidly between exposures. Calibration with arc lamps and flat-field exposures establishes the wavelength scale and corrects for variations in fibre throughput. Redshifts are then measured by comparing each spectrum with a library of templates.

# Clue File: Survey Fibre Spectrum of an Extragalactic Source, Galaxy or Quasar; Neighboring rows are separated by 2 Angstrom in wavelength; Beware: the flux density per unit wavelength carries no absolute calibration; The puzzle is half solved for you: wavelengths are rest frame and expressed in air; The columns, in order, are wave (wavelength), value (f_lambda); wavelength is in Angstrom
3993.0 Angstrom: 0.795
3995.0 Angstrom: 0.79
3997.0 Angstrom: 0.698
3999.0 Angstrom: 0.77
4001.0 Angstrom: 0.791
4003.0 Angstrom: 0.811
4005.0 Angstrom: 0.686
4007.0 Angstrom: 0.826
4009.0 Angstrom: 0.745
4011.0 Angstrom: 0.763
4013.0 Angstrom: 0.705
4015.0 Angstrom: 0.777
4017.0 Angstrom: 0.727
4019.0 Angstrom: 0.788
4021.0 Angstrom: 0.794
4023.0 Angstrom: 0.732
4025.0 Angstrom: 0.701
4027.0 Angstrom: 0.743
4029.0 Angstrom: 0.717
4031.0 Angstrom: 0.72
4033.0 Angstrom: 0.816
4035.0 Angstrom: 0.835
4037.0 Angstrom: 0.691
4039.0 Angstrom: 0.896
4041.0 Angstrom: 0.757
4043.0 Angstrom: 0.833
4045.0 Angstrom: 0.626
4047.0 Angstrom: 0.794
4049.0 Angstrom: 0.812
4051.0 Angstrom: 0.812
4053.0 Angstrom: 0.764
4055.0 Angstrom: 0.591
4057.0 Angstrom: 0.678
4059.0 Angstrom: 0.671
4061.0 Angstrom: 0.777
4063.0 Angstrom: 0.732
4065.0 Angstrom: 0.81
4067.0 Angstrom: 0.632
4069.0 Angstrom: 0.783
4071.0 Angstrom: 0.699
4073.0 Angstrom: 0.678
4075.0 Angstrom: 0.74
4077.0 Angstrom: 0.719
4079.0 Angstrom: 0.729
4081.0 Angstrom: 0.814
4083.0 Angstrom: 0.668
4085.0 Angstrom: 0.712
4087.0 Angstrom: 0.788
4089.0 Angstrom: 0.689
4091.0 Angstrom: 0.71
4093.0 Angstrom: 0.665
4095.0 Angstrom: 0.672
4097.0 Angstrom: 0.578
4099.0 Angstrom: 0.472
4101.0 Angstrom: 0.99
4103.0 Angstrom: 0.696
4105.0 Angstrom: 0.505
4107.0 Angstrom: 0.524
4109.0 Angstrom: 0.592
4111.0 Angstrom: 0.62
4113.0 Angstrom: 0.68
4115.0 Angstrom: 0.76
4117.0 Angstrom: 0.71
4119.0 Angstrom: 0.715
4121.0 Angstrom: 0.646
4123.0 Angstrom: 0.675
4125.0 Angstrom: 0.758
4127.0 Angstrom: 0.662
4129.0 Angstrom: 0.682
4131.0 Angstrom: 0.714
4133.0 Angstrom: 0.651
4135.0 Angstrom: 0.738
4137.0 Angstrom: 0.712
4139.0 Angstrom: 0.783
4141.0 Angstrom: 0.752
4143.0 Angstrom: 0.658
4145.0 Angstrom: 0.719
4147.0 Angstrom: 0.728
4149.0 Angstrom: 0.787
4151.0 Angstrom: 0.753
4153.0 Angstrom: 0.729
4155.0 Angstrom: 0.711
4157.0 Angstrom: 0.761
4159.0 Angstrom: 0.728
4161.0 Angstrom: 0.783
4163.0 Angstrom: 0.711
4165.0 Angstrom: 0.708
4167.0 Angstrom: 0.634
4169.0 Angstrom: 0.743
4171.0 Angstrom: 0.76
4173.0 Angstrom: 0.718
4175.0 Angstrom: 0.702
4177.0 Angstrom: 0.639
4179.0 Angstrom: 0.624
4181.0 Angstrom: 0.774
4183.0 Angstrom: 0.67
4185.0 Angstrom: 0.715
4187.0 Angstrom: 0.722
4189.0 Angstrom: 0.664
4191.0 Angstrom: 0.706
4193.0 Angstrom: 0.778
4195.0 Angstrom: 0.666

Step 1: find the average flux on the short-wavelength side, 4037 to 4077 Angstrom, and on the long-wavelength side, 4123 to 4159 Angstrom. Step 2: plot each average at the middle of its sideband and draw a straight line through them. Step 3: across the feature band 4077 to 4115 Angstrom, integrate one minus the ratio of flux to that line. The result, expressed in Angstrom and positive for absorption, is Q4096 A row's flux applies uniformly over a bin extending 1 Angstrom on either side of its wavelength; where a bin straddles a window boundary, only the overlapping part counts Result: 2.9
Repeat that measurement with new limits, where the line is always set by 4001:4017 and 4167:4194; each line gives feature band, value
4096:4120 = 2.5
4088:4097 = 0.7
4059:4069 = 0.1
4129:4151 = -0.2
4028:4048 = -0.5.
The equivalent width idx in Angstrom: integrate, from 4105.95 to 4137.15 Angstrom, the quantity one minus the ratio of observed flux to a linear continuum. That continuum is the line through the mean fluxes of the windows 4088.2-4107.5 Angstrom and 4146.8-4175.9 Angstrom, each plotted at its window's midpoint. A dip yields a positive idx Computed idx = 0.3 Angstrom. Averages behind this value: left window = 0.653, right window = 0.731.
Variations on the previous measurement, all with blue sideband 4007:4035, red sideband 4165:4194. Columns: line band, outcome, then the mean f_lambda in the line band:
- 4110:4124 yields 0.7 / 0.687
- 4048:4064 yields 0.3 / 0.73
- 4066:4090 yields 0.5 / 0.721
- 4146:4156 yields -0.4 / 0.742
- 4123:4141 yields 0.2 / 0.713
